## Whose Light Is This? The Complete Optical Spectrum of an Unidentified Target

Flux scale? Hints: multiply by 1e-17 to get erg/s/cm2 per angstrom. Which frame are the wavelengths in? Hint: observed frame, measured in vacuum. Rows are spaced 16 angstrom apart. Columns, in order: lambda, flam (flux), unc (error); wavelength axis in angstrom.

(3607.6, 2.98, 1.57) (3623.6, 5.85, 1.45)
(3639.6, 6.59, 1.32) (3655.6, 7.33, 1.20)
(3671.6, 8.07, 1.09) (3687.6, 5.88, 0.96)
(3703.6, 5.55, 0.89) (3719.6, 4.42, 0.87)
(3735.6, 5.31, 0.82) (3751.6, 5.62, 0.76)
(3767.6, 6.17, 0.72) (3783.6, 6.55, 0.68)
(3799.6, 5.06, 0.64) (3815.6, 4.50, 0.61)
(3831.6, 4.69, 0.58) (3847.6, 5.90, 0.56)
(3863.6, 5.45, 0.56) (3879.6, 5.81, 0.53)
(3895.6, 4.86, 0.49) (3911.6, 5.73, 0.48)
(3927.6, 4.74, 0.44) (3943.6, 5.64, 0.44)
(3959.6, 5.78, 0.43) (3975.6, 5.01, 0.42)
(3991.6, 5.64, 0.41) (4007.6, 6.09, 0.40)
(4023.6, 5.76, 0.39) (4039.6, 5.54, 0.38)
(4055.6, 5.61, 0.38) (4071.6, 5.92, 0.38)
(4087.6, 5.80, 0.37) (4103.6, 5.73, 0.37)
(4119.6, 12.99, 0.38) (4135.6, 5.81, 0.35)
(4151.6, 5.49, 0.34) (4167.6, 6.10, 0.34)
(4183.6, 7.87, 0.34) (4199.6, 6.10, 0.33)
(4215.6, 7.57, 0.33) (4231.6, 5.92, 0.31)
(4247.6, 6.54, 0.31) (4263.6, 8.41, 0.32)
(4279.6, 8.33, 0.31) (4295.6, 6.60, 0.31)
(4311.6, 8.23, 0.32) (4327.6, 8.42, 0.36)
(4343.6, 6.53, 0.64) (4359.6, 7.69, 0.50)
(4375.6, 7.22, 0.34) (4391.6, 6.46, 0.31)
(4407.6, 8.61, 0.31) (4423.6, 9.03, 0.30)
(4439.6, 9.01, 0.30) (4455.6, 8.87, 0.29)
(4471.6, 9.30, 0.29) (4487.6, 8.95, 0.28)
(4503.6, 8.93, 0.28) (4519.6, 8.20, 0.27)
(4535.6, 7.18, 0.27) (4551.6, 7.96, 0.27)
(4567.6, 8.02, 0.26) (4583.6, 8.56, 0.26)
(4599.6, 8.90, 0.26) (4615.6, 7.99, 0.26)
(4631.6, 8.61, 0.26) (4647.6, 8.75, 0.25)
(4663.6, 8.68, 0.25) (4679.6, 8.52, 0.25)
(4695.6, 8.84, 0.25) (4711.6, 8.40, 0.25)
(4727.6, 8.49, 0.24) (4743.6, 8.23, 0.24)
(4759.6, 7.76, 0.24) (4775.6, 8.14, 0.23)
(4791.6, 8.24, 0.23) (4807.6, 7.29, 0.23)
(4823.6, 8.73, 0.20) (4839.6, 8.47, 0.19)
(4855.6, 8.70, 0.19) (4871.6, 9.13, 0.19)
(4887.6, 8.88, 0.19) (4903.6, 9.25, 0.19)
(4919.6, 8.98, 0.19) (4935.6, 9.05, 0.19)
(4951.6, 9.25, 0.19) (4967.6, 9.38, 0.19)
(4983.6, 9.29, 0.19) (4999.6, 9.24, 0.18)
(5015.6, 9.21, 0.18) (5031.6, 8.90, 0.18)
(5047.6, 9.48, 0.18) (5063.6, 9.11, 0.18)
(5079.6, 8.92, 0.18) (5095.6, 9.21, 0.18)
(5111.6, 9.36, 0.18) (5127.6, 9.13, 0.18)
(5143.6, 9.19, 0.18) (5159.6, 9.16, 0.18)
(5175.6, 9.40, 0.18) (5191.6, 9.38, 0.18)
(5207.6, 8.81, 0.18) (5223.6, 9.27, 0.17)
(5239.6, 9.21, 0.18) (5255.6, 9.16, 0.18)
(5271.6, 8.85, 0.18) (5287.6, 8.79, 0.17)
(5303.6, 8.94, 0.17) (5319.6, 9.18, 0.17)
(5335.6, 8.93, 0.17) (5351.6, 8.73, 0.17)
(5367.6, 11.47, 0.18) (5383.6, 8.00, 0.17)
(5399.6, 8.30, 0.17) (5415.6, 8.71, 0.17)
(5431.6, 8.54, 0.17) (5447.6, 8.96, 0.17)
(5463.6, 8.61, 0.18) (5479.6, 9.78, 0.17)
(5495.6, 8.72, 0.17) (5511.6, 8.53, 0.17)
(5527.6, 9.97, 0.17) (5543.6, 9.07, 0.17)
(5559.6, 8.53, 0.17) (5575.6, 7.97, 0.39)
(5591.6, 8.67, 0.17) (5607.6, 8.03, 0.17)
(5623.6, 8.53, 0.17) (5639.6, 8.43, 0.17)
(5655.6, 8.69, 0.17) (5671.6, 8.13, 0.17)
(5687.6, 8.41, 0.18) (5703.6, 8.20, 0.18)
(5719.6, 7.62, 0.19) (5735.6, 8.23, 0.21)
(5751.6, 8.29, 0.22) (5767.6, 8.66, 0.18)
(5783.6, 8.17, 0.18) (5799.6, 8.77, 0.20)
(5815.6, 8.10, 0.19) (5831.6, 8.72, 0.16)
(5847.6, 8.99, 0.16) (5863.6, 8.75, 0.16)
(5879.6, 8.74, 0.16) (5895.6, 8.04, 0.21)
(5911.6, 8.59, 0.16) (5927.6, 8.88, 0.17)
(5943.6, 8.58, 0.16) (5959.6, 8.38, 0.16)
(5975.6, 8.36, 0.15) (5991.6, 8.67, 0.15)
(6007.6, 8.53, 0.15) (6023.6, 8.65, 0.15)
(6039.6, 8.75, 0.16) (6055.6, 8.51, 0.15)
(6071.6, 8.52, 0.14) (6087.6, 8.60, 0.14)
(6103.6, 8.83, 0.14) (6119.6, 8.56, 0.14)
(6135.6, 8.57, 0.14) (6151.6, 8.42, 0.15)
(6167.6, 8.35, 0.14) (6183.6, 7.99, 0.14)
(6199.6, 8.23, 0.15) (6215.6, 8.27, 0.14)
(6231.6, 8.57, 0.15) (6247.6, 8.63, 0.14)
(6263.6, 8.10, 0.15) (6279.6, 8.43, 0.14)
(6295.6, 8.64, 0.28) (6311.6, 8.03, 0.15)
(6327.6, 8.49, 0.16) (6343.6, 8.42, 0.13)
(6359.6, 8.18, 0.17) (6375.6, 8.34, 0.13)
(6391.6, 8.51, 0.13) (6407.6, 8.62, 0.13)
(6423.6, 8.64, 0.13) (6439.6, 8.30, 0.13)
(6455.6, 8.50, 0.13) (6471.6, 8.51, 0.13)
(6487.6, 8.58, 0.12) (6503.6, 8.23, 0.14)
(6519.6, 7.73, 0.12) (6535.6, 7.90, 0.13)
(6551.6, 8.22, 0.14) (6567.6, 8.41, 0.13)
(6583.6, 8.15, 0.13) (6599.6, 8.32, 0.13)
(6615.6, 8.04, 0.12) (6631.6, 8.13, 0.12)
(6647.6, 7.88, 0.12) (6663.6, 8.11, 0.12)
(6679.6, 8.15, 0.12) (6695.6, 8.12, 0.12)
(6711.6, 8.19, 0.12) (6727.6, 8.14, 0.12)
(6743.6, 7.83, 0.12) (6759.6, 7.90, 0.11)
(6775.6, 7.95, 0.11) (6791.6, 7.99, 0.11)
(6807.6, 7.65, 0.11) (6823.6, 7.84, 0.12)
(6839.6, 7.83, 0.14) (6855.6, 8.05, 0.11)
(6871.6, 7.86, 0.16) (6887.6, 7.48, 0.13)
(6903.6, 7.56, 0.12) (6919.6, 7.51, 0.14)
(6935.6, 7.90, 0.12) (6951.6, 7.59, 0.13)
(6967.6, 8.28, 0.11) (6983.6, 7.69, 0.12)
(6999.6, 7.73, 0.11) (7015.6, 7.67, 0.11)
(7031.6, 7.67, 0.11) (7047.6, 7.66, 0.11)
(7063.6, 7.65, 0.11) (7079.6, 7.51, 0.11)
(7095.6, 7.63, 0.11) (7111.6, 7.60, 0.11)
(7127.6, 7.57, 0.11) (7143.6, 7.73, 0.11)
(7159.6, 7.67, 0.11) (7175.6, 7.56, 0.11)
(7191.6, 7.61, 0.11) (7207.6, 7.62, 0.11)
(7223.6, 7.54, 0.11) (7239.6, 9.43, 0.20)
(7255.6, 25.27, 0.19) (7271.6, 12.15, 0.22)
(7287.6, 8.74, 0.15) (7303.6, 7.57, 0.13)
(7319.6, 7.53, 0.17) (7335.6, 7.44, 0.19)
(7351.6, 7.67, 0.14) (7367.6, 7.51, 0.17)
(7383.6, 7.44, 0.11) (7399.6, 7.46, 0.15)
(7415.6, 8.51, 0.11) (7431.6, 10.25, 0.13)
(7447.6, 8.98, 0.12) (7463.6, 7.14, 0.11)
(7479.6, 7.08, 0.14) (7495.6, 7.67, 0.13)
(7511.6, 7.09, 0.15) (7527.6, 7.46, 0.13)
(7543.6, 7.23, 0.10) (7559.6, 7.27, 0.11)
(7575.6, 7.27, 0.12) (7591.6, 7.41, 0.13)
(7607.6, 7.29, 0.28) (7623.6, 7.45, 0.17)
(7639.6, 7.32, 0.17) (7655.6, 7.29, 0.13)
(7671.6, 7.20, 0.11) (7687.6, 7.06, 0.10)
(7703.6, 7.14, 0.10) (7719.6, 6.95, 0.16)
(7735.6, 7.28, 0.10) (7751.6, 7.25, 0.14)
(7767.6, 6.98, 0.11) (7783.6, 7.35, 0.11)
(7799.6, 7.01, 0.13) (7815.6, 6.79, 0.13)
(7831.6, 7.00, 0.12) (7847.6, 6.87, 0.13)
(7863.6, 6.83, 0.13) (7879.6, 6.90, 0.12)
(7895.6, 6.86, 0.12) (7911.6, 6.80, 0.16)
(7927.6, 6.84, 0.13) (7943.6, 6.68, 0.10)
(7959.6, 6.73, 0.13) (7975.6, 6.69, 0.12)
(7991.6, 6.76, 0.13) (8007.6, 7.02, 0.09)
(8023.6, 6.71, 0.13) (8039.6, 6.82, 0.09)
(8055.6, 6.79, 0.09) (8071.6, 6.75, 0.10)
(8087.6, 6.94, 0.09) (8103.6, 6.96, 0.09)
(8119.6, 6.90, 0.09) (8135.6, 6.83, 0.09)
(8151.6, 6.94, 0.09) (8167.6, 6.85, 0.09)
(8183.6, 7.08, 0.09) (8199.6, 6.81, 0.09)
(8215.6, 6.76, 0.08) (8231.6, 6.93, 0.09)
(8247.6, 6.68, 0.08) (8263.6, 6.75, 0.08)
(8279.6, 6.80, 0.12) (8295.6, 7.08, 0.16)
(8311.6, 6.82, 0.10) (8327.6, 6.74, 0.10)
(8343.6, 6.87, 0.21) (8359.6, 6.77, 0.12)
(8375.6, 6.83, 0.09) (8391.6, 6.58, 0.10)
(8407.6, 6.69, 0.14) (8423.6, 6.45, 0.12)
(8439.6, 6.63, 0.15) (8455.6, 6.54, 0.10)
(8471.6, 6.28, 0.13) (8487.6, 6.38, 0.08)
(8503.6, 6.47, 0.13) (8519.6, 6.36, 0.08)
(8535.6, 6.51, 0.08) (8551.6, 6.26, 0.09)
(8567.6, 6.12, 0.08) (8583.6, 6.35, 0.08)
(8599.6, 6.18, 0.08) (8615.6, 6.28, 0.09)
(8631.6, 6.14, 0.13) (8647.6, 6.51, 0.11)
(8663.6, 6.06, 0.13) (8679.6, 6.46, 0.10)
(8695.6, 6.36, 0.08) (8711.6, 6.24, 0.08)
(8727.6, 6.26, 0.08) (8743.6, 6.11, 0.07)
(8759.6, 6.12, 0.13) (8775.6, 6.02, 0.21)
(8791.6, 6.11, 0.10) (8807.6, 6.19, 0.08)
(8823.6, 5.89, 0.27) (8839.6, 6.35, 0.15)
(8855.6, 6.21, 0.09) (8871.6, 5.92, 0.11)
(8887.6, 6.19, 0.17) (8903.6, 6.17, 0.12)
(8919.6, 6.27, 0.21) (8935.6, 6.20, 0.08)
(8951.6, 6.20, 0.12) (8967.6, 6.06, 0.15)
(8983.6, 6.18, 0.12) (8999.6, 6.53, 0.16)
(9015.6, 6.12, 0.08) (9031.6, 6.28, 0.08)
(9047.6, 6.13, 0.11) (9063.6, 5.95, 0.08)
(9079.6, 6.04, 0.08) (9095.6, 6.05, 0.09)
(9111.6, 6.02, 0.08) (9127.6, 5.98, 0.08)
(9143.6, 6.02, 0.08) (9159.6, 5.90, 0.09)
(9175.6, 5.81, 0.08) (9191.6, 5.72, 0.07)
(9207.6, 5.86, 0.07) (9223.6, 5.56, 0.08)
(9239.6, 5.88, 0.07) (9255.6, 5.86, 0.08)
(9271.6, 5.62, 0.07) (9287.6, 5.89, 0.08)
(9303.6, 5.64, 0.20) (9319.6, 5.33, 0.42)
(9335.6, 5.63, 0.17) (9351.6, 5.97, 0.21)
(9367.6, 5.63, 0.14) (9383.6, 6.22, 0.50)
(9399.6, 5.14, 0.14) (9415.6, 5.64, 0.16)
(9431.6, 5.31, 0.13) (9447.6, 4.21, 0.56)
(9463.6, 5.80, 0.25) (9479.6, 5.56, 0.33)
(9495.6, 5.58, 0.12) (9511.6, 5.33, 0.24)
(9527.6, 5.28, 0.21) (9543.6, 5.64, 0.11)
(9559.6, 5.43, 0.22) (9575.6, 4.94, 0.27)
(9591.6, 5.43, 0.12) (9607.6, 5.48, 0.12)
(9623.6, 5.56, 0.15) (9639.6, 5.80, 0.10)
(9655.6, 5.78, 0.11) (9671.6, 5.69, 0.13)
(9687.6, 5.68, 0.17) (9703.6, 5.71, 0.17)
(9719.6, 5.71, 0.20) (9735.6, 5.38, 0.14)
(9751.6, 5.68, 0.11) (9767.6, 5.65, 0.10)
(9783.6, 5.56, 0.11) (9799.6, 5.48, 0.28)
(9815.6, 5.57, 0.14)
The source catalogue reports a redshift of 0.105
